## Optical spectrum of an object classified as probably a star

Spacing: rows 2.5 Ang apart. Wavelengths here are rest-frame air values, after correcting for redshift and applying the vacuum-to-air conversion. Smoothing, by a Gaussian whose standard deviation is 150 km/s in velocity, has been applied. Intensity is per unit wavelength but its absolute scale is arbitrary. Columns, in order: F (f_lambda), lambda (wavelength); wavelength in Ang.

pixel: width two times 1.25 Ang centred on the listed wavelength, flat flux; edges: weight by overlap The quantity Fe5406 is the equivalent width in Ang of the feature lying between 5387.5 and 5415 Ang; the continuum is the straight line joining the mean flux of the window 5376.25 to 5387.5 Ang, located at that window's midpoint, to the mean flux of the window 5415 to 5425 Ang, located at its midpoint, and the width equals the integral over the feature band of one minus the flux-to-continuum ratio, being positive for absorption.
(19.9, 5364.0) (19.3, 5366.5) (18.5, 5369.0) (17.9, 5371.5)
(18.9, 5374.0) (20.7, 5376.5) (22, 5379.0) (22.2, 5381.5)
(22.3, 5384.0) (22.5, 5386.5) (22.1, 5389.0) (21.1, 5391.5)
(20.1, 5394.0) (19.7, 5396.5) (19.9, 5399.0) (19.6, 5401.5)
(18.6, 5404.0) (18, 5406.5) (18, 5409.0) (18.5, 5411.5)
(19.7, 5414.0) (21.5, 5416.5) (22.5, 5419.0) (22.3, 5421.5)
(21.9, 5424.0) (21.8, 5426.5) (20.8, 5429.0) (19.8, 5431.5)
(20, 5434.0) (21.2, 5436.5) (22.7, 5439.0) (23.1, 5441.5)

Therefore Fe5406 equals 3.0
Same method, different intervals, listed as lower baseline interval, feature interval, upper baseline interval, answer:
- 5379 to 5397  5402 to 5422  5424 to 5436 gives 1.24 Ang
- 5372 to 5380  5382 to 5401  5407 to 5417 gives -1.25 Ang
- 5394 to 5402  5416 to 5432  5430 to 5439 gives -0.92 Ang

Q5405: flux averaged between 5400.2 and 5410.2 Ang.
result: 18.6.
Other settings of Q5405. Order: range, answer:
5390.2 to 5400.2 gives 20.2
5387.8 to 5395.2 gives 21.1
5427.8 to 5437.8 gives 20.5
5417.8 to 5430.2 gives 21.9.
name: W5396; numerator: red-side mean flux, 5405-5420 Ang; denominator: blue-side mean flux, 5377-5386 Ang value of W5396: 0.9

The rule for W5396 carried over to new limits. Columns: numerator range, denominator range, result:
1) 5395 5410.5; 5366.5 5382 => 0.96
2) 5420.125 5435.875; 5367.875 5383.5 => 1.05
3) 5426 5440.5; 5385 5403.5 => 1.02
